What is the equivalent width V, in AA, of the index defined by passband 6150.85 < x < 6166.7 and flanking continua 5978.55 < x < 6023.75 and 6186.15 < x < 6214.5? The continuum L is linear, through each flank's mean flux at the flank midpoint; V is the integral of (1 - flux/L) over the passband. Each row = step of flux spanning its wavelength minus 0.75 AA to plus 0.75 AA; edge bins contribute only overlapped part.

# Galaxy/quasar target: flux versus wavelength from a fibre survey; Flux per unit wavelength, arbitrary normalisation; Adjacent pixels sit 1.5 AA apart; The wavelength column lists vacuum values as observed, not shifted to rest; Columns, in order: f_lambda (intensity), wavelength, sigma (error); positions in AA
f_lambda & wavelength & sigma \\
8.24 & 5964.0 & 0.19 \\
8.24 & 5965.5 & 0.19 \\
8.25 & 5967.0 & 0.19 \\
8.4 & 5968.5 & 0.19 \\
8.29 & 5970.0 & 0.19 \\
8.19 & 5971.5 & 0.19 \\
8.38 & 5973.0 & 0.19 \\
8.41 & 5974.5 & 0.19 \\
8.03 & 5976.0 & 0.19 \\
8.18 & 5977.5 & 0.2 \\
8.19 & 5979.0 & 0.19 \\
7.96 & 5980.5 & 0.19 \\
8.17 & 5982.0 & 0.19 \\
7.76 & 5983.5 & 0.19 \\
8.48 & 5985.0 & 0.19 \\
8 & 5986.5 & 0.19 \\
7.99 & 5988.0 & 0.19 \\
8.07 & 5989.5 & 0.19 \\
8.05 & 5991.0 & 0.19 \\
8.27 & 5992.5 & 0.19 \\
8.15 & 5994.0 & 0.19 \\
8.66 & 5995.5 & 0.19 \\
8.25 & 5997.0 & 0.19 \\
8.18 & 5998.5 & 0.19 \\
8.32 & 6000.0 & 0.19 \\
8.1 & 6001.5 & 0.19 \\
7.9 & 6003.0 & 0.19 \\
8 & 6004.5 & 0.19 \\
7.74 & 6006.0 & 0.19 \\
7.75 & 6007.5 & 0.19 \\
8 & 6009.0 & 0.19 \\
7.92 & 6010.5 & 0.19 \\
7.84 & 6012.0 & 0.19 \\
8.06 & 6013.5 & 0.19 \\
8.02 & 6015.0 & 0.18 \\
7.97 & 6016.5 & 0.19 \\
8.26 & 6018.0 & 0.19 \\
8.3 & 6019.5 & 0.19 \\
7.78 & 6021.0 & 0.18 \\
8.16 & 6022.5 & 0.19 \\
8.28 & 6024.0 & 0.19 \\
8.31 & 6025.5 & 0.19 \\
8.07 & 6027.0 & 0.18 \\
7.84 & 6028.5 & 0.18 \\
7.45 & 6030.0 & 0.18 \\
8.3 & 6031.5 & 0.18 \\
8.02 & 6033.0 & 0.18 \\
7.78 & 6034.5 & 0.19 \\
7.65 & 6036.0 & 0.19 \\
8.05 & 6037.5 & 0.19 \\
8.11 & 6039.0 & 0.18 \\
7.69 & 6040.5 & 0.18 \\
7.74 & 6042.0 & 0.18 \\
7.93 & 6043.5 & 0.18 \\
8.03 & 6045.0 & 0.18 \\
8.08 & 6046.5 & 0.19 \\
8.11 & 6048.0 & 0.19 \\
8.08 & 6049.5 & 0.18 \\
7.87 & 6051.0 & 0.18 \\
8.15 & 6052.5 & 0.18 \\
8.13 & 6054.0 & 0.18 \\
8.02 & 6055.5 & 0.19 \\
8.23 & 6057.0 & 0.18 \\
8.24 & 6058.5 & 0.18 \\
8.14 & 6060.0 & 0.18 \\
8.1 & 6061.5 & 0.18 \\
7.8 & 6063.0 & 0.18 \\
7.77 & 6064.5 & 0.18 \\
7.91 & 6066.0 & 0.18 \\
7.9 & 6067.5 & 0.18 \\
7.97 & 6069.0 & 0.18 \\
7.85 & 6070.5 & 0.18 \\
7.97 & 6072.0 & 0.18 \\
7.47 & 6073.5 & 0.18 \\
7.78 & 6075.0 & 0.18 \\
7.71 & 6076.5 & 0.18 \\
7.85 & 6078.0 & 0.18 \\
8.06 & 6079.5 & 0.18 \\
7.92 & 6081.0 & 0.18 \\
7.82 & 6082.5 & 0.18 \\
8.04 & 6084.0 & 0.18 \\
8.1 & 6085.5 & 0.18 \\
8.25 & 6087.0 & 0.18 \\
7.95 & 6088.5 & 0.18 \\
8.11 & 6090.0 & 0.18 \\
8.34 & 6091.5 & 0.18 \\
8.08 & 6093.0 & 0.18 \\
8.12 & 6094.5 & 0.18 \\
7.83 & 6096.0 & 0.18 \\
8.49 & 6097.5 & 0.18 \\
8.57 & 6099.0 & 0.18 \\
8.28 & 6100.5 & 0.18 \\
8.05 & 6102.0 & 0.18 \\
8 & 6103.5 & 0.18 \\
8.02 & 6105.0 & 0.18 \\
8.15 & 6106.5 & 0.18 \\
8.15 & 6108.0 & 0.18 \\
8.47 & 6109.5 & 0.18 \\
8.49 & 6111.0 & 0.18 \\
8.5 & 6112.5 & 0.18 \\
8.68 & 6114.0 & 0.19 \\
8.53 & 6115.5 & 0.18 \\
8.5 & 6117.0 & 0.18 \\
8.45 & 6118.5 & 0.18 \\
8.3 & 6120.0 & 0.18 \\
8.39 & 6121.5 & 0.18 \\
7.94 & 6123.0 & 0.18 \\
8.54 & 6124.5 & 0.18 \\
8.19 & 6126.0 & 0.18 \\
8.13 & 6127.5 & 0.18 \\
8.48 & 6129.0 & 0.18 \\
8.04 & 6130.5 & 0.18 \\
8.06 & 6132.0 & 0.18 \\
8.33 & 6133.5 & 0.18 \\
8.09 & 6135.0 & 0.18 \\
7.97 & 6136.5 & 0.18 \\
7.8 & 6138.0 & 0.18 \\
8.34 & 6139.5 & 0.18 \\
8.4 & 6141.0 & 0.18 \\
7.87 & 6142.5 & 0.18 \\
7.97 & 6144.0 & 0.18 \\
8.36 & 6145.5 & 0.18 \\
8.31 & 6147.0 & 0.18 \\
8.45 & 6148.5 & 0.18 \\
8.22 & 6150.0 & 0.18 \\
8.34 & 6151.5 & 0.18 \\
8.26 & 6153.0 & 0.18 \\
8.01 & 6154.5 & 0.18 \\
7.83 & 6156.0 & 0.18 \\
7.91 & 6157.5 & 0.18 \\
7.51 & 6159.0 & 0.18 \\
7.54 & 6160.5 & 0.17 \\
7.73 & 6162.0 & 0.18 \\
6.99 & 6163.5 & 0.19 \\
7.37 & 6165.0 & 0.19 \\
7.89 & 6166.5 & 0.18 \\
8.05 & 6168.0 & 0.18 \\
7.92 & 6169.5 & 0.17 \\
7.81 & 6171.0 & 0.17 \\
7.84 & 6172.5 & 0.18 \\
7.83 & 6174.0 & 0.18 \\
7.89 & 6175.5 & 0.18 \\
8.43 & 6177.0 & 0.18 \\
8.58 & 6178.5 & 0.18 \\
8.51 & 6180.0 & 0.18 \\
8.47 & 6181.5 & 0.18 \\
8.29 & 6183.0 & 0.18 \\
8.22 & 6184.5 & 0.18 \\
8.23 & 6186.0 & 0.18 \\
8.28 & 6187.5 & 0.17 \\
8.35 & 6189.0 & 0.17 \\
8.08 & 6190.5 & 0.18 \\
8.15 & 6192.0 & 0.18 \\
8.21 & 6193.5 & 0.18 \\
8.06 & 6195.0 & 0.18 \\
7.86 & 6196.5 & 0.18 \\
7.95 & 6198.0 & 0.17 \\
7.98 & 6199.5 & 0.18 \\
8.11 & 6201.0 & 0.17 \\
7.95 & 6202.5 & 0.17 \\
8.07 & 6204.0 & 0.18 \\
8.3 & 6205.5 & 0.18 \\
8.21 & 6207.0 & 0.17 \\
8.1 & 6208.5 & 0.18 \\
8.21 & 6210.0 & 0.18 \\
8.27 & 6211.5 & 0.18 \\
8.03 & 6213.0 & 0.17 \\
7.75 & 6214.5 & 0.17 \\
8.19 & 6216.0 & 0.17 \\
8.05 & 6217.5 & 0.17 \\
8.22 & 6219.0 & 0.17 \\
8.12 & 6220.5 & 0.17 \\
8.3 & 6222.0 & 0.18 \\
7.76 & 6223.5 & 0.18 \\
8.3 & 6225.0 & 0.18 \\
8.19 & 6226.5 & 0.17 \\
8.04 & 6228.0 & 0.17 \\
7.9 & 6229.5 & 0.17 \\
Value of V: 0.7 AA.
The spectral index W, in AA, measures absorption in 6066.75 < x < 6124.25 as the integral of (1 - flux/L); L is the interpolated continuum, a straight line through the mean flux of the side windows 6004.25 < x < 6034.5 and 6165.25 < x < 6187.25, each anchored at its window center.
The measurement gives -0.55 AA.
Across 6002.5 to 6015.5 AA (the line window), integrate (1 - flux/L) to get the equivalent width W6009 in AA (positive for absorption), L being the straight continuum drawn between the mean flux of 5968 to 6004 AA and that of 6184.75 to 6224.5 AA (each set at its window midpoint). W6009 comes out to 0.4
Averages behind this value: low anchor 8.18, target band 7.91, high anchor 8.11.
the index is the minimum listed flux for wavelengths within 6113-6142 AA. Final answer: 7.8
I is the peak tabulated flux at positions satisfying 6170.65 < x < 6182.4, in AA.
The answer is 8.58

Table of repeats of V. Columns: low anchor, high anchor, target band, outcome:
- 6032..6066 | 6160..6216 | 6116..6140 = -0.6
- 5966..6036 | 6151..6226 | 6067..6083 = 0.5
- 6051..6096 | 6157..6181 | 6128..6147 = -0.6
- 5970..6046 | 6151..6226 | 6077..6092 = 0.0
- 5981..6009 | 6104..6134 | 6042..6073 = 0.8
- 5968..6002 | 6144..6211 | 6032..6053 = 0.5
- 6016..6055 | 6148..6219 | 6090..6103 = -0.3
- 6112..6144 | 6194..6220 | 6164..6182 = 0.3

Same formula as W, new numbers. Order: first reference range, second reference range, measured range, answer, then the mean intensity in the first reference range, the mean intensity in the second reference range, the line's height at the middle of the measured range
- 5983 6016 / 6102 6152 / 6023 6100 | 1.5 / 8.07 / 8.25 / 8.16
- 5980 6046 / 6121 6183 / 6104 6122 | -0.7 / 8.03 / 8.06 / 8.06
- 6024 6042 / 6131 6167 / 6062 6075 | 0.2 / 7.94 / 7.98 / 7.95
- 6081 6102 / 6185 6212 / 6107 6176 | 0.3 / 8.14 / 8.13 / 8.14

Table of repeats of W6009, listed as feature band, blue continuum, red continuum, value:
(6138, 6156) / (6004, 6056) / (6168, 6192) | -0.1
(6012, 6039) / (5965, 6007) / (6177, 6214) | 0.5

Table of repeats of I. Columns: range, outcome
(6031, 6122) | 8.68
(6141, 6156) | 8.45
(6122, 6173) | 8.54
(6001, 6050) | 8.31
